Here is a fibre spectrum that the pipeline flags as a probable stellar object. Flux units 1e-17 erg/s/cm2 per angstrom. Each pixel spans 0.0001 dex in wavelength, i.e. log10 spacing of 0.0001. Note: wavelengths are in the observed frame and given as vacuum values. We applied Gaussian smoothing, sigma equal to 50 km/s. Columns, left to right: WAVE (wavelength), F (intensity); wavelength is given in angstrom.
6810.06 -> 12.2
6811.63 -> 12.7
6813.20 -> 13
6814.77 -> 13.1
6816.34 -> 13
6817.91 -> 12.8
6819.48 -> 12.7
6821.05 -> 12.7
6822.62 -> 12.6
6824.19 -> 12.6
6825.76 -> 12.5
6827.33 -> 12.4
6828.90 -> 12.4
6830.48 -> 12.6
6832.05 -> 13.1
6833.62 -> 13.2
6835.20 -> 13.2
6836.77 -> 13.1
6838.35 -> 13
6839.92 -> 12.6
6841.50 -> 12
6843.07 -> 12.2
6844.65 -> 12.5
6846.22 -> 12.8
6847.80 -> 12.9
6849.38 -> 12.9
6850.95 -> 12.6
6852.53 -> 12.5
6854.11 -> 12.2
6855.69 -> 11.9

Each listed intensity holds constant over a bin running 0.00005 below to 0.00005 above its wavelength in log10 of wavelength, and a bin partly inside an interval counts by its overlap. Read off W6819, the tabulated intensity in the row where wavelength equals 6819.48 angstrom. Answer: 12.7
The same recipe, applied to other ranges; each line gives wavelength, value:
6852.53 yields 12.5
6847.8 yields 12.9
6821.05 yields 12.7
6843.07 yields 12.2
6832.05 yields 13.1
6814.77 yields 13.1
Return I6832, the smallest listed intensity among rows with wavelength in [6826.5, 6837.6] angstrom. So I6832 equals 12.4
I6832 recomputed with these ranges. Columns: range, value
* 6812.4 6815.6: 13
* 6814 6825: 12.6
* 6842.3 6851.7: 12.2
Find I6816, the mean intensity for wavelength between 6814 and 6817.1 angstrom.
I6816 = 13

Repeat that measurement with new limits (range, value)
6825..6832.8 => 12.6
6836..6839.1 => 13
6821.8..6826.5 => 12.6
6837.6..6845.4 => 12.5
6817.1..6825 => 12.7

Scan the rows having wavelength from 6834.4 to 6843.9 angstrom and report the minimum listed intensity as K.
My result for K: 12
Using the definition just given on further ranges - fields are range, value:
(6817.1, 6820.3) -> 12.7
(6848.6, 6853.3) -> 12.5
